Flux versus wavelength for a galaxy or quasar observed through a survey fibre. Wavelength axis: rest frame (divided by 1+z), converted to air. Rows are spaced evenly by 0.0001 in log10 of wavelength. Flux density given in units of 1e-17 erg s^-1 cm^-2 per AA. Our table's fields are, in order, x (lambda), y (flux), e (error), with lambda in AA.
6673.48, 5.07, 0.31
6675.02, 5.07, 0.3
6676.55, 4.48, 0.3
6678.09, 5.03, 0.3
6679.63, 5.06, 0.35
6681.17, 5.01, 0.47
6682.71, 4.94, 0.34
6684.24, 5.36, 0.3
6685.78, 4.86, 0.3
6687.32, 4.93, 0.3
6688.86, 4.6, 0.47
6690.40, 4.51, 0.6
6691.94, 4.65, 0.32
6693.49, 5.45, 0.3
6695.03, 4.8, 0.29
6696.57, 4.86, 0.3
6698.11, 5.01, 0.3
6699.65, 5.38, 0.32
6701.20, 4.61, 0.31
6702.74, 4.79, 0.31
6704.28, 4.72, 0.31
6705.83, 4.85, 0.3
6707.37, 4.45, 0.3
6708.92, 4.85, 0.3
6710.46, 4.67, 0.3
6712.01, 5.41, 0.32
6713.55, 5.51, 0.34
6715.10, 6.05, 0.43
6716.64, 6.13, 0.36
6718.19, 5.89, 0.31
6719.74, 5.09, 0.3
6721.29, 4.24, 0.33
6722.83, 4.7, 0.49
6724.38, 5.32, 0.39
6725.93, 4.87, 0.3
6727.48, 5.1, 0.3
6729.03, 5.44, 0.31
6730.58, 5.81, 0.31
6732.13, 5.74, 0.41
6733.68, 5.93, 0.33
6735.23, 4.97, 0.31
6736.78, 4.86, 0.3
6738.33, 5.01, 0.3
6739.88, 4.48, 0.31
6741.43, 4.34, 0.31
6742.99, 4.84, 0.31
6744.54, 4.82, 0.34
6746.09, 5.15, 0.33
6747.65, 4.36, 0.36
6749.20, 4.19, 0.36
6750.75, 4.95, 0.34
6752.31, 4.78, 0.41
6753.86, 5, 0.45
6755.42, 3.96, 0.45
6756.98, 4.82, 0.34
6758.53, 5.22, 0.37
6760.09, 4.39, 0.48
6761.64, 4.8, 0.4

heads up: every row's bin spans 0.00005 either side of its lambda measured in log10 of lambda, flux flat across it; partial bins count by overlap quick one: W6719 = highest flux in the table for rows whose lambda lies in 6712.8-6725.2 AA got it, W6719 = 6.13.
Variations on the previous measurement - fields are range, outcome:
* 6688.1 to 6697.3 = 5.45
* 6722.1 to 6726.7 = 5.32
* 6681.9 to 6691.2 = 5.36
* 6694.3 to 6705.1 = 5.38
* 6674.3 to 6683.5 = 5.07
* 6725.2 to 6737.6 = 5.93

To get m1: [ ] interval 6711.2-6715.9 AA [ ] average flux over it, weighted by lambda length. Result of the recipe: 5.66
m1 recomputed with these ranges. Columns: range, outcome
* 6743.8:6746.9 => 4.98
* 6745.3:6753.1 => 4.69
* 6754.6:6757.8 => 4.41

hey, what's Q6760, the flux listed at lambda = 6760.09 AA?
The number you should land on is 4.39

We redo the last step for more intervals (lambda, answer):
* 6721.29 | 4.24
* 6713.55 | 5.51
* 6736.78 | 4.86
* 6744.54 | 4.82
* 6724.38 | 5.32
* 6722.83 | 4.7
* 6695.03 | 4.8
